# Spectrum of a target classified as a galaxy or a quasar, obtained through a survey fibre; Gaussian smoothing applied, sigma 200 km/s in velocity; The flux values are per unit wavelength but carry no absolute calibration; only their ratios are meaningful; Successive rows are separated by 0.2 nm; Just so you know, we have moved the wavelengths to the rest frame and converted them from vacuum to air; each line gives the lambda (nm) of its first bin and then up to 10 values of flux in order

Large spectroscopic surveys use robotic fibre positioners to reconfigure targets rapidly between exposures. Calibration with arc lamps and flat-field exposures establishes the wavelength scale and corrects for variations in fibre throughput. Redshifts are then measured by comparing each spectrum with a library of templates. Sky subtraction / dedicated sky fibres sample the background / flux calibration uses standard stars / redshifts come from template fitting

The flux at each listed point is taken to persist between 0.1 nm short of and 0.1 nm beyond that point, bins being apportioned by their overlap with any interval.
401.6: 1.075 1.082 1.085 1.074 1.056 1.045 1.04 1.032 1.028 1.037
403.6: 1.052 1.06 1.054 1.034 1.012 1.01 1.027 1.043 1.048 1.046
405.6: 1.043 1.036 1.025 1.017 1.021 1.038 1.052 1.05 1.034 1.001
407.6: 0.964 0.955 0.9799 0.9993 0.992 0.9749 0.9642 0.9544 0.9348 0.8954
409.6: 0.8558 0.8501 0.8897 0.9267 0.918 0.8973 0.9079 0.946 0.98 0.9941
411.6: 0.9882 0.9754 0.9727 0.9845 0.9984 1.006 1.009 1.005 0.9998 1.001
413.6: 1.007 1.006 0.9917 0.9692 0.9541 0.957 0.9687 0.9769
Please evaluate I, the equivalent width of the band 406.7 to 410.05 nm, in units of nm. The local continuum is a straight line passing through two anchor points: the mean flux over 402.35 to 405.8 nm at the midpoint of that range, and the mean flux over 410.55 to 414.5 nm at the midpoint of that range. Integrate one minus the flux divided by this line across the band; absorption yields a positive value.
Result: 0.16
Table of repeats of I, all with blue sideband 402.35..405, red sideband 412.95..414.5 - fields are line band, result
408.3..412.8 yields 0.262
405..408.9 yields 0.034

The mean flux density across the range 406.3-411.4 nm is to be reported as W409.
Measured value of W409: 0.96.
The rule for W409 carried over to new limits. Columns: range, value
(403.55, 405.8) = 1.04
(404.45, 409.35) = 1.01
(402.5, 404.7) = 1.04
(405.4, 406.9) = 1.03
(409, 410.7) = 0.899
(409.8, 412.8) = 0.954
